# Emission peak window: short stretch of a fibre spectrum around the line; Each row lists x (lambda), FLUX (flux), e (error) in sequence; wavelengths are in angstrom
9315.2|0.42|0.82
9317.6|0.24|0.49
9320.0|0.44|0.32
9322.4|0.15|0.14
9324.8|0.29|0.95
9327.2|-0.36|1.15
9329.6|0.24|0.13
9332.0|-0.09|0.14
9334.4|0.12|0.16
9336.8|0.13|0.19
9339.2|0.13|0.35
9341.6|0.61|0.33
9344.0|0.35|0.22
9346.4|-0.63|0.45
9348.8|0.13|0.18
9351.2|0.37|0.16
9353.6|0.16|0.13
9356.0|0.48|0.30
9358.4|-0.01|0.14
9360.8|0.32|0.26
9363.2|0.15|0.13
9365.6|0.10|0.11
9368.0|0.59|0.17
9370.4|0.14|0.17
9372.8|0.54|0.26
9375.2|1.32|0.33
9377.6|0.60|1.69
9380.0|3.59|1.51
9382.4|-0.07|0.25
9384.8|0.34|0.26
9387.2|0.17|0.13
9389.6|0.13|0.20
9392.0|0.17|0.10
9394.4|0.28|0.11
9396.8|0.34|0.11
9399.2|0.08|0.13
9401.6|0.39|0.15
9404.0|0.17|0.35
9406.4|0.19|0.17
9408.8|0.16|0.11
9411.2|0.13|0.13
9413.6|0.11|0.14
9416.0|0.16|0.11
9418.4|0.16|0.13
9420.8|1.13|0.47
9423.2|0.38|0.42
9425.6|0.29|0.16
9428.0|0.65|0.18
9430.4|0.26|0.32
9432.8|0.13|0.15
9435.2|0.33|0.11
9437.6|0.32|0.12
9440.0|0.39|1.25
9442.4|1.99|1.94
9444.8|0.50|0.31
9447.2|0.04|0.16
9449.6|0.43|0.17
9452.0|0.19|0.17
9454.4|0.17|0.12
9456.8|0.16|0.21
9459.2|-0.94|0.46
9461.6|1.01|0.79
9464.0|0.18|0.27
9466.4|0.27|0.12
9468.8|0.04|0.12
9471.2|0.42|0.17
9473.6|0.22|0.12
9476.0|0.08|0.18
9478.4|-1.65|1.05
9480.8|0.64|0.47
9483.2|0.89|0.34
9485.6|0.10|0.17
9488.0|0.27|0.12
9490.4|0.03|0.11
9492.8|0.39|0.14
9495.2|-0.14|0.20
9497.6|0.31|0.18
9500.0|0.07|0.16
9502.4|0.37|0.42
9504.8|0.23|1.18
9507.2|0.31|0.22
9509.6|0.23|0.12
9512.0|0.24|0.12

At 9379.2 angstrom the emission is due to Hbeta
